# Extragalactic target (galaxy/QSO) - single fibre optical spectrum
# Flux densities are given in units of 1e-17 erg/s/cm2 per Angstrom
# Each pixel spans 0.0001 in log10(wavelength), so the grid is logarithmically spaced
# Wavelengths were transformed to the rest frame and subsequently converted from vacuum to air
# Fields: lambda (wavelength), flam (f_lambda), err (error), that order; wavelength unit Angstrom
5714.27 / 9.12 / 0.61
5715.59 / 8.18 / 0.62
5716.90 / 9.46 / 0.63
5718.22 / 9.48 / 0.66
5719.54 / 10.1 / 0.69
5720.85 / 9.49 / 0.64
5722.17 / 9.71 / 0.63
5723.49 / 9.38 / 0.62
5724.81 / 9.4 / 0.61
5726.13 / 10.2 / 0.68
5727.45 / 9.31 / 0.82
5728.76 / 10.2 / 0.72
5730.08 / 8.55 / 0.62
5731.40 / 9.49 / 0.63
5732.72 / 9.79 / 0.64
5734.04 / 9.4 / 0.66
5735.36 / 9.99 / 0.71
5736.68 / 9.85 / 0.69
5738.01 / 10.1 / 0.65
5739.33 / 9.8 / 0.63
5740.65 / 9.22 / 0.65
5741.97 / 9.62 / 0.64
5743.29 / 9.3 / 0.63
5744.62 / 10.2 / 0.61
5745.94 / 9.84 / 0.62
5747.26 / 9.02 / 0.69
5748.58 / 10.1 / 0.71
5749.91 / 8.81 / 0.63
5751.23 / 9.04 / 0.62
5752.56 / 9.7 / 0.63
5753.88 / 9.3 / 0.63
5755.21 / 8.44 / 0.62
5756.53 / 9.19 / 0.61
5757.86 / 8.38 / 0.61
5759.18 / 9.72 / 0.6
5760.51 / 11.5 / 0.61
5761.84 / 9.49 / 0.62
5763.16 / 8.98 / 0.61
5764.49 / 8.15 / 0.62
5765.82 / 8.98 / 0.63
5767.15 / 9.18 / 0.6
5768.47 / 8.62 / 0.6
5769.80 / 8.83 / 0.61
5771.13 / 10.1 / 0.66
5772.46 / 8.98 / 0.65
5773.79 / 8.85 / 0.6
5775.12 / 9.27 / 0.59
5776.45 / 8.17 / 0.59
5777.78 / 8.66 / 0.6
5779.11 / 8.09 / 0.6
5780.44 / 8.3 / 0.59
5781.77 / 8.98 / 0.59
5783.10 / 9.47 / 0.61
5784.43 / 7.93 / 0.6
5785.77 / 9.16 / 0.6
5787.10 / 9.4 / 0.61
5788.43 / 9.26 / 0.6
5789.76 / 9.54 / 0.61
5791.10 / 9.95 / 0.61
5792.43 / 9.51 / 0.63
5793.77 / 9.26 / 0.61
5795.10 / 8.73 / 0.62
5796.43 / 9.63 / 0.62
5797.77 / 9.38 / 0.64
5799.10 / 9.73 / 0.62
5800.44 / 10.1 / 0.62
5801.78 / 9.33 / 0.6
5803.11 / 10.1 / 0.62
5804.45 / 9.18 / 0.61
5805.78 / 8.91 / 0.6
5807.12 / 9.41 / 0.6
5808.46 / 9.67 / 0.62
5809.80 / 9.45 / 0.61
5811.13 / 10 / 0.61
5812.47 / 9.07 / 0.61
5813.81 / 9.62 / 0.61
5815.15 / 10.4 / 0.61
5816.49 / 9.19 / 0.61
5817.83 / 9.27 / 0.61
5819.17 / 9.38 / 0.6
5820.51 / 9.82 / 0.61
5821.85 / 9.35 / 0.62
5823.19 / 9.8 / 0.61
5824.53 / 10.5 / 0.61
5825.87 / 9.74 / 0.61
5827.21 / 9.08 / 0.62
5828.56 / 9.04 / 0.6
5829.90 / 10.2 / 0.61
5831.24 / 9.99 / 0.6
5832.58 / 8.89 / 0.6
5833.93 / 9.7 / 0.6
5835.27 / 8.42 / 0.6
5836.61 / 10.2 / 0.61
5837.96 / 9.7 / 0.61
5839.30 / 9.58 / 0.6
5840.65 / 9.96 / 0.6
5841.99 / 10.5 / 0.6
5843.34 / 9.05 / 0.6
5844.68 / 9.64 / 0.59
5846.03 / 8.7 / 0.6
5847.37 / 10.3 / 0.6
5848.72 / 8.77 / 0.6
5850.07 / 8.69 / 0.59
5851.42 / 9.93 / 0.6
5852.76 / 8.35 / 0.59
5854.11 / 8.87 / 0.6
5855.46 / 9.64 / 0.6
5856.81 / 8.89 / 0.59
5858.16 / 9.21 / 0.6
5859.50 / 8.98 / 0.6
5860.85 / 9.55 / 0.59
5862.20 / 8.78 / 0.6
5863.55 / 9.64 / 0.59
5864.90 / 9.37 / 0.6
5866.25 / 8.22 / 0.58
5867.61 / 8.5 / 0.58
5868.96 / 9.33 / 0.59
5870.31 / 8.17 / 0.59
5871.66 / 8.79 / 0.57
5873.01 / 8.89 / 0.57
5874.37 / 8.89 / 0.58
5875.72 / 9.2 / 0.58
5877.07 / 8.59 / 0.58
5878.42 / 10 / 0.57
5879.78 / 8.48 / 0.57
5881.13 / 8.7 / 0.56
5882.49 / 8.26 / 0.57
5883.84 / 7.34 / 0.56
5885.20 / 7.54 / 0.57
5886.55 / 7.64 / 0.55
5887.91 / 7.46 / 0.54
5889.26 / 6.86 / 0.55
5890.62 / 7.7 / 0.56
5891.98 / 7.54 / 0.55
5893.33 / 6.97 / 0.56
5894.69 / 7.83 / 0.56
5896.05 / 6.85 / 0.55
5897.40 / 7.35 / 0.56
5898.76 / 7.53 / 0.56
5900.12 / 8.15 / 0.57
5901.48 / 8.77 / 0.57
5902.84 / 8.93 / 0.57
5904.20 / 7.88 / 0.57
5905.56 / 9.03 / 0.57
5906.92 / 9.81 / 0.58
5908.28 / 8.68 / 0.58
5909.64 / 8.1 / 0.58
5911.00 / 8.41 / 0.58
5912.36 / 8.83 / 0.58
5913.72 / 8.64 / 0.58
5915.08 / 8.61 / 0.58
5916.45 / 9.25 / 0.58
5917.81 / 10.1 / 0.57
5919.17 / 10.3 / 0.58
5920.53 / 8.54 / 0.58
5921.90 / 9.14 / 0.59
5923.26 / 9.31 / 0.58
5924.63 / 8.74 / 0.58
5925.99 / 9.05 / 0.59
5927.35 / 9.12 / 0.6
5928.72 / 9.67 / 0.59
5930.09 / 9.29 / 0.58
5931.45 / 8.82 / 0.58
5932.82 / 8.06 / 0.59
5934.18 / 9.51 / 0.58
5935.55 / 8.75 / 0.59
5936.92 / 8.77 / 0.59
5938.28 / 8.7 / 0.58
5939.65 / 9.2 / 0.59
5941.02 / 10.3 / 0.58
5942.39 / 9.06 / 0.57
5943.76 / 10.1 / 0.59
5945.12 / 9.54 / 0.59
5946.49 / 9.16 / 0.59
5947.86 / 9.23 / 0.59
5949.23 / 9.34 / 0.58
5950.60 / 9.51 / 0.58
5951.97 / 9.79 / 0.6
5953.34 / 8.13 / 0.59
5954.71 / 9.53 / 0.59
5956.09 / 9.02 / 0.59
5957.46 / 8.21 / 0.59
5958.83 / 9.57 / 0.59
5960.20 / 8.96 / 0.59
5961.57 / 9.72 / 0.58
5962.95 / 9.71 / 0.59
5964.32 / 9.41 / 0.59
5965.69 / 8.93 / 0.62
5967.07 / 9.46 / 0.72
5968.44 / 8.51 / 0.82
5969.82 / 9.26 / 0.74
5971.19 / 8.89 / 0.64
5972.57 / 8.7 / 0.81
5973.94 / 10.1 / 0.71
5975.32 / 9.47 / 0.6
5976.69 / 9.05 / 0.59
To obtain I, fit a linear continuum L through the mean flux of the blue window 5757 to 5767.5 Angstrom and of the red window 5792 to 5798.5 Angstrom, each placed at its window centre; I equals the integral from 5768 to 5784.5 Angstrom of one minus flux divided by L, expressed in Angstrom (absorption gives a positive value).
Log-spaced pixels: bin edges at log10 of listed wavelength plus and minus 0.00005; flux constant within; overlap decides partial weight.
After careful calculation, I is 0.8 Angstrom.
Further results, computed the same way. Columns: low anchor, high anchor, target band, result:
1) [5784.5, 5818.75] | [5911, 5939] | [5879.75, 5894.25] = 2.4 Angstrom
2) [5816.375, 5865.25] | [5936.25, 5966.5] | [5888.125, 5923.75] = 3.5 Angstrom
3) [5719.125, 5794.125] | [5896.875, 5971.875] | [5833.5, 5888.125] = 0.9 Angstrom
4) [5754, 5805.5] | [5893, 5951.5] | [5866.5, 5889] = 1.3 Angstrom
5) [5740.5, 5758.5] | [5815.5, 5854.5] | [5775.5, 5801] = 0.7 Angstrom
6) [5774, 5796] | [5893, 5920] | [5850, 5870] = -0.8 Angstrom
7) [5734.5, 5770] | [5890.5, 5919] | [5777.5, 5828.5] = -1.9 Angstrom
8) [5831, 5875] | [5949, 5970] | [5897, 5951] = 1.2 Angstrom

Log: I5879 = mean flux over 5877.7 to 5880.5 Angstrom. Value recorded 9.22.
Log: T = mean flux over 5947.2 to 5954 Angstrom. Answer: 9.2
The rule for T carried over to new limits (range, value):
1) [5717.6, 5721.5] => 9.7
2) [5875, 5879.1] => 9.27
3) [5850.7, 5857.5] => 9.13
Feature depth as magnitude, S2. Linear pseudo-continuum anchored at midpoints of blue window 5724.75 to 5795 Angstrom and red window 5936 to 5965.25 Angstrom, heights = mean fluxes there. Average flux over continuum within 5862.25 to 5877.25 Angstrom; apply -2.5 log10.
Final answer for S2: 0.05 mag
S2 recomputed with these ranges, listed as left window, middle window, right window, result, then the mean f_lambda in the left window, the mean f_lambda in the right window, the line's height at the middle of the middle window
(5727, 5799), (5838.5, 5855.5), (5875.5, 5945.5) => -0.06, 9.28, 8.63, 8.91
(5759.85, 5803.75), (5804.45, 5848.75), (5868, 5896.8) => -0.10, 9.2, 8.15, 8.73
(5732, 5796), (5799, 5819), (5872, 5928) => -0.07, 9.25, 8.47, 8.99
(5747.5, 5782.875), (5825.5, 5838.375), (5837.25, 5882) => -0.04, 9.07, 9.14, 9.12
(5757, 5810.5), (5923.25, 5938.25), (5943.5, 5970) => 0.03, 9.21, 9.24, 9.24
